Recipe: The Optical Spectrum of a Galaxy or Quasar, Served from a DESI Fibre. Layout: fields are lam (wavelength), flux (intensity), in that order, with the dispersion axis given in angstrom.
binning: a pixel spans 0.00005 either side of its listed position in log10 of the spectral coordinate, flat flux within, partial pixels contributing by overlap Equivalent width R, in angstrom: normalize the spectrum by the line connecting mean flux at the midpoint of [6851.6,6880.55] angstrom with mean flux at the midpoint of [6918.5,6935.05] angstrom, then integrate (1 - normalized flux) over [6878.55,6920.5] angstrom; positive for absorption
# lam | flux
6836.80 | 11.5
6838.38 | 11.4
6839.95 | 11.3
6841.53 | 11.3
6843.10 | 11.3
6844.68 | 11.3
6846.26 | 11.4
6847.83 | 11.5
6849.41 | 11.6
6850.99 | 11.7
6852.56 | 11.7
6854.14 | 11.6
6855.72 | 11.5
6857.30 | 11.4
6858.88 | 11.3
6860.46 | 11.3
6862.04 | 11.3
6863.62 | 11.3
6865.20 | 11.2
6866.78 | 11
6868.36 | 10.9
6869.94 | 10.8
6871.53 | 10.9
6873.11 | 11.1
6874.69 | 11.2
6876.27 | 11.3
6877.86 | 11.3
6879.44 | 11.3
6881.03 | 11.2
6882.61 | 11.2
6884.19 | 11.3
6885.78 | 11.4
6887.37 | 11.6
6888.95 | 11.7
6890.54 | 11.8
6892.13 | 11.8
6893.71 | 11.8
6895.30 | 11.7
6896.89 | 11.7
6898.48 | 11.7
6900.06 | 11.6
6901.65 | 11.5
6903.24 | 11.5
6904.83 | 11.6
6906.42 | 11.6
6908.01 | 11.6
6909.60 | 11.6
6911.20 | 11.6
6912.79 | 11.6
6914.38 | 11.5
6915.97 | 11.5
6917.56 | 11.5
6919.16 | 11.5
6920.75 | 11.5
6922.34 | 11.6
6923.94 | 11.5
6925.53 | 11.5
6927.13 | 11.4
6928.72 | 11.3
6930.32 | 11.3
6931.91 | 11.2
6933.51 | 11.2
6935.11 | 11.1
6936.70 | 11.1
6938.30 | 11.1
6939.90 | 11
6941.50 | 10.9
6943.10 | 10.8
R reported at -0.9 angstrom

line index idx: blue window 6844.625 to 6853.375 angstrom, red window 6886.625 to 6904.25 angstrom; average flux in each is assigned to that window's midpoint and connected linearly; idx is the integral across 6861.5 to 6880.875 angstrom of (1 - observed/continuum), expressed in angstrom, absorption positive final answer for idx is 0.8 angstrom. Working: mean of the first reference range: 11.6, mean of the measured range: 11.1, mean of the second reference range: 11.7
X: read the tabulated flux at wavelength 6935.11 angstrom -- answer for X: 11.1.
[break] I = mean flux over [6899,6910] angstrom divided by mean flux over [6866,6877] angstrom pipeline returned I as 1.0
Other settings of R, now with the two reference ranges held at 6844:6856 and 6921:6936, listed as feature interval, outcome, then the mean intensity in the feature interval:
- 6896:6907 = -0.18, 11.6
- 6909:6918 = -0.13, 11.6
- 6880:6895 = -0.11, 11.5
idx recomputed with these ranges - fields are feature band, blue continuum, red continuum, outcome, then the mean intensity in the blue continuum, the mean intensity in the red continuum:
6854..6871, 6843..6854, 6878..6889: 0.4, 11.5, 11.4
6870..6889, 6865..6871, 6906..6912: -0.2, 10.9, 11.6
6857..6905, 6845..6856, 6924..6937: 0.3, 11.6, 11.3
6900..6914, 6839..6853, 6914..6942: -0.3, 11.5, 11.3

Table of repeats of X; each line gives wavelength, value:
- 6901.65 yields 11.5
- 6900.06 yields 11.6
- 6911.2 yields 11.6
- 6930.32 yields 11.3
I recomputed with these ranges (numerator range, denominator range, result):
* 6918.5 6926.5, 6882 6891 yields 1.00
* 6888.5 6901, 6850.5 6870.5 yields 1.04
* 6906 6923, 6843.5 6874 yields 1.02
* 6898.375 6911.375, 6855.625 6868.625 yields 1.03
